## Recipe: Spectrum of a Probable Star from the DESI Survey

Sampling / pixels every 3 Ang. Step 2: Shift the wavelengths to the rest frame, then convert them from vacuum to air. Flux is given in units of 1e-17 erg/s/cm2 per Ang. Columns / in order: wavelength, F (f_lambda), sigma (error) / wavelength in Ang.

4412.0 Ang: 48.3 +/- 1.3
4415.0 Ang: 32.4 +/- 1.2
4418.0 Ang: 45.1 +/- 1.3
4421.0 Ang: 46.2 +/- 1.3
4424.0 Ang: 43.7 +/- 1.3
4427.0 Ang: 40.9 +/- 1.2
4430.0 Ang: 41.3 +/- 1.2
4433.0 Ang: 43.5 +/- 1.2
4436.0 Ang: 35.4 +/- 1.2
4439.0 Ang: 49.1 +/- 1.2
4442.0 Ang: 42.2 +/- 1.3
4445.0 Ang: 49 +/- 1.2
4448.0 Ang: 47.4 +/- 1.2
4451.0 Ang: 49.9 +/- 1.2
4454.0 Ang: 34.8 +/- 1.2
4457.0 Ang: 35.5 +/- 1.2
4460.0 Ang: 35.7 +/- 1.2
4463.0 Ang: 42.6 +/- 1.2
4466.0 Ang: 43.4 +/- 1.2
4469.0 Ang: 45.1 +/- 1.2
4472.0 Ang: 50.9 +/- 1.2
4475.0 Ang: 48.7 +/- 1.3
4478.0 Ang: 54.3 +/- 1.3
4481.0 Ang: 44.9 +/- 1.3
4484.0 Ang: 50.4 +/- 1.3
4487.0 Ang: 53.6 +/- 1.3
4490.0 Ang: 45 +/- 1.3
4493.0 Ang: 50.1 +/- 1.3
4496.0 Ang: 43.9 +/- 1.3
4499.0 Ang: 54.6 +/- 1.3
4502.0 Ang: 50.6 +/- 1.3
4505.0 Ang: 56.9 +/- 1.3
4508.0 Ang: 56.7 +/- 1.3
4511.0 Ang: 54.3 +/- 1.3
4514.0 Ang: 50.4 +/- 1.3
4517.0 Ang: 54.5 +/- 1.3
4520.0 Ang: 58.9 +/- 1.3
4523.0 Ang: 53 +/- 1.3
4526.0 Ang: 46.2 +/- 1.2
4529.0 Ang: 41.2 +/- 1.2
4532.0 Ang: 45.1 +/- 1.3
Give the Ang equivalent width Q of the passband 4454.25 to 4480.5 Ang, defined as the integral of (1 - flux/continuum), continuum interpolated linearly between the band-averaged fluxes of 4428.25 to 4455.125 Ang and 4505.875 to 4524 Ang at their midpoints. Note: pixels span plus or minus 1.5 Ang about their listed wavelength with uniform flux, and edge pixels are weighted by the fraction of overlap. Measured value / 2.0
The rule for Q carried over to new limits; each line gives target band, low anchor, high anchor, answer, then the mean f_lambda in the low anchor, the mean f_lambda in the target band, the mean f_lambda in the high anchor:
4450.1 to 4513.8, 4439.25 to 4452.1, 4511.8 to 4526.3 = 3.2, 47.2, 47.7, 53.2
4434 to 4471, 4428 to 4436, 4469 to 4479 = 2.2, 41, 42.6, 50.2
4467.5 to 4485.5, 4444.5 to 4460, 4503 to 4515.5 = -0.6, 42.2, 49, 54.4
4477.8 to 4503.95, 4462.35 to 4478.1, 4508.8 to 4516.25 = 0.2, 47.2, 49.6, 53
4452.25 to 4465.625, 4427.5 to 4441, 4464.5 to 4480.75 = 2.4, 42.2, 37.9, 48.2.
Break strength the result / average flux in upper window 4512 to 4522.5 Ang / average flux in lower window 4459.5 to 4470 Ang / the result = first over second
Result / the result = 1.29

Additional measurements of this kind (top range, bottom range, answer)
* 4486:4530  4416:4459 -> 1.20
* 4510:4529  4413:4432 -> 1.24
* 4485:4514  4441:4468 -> 1.22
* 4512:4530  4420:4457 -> 1.18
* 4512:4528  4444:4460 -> 1.23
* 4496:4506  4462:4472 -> 1.17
